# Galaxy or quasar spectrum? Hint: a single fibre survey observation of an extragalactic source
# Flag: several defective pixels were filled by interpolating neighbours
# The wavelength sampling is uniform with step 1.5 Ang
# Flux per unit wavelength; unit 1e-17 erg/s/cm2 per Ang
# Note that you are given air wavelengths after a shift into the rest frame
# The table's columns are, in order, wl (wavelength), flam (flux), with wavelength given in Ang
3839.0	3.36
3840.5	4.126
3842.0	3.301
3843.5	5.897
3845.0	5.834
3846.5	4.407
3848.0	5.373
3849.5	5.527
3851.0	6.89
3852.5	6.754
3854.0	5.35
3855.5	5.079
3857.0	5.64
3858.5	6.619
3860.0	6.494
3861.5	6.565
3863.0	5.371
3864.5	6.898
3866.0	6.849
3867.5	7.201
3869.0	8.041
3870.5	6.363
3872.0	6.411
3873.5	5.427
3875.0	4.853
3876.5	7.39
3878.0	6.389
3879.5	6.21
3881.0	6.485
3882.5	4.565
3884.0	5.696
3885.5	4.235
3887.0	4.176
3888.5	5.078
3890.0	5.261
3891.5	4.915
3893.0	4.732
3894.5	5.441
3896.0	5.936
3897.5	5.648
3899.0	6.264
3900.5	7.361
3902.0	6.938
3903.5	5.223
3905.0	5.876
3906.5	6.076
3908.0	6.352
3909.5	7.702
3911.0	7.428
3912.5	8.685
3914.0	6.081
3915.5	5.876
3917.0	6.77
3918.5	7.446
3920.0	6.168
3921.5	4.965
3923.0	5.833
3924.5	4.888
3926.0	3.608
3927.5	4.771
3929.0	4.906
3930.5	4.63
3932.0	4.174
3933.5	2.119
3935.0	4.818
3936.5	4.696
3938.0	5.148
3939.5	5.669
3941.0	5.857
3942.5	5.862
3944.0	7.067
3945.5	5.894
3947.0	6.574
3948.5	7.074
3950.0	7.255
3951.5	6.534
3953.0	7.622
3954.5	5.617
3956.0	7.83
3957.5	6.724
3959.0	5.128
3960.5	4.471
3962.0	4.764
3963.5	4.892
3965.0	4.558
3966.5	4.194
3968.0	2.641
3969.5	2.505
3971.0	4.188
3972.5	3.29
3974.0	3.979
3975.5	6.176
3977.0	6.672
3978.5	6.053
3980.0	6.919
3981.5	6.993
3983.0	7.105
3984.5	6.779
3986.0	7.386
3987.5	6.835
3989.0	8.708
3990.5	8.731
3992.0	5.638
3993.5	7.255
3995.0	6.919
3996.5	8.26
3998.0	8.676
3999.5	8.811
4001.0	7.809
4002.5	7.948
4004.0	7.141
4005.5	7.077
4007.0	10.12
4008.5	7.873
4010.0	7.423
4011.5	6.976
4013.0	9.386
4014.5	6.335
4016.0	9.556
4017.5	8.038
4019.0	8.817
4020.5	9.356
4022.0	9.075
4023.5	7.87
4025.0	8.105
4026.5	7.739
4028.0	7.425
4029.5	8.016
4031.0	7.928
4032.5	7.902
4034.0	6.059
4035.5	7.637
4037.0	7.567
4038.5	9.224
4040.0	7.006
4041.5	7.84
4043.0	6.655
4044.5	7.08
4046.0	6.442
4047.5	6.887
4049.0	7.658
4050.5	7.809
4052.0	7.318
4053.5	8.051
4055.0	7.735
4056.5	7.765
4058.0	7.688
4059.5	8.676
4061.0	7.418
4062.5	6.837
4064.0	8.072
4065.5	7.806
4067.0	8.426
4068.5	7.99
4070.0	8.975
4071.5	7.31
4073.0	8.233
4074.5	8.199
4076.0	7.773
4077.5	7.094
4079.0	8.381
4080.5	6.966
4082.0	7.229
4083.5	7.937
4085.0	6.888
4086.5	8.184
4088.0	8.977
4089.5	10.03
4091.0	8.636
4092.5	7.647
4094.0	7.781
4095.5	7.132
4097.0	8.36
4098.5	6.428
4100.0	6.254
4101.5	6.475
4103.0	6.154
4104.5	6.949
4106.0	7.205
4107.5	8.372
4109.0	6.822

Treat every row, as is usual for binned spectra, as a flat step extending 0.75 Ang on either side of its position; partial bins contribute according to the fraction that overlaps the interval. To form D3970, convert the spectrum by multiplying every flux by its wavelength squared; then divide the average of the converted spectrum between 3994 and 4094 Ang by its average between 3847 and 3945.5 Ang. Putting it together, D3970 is 1.5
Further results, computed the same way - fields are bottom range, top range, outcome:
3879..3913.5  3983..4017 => 1.38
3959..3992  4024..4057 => 1.39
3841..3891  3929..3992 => 1.03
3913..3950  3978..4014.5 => 1.43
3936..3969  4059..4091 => 1.49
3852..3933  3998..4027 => 1.47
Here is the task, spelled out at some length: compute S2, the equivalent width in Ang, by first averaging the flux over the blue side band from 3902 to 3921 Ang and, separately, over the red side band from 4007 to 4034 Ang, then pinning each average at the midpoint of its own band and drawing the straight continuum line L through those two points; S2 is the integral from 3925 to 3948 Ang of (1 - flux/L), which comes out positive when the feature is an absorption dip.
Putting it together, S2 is 6.3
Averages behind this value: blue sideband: 6.63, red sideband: 8.11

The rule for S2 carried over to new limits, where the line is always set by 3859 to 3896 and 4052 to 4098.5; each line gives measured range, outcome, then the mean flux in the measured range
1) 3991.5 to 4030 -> -4.0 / 8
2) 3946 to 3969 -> 3.4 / 5.69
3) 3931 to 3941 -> 3.0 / 4.55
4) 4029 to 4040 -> -0.3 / 7.7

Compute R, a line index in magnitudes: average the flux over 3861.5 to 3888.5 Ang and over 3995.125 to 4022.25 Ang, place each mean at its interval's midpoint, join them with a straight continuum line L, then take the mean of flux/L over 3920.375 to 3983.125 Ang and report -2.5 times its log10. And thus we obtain 0.34 mag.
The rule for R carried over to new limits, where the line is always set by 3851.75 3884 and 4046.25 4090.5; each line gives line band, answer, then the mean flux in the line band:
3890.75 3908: 0.11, 5.88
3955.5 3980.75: 0.38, 4.97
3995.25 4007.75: -0.12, 8.18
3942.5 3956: 0.03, 6.72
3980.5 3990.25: -0.03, 7.36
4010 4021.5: -0.12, 8.31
